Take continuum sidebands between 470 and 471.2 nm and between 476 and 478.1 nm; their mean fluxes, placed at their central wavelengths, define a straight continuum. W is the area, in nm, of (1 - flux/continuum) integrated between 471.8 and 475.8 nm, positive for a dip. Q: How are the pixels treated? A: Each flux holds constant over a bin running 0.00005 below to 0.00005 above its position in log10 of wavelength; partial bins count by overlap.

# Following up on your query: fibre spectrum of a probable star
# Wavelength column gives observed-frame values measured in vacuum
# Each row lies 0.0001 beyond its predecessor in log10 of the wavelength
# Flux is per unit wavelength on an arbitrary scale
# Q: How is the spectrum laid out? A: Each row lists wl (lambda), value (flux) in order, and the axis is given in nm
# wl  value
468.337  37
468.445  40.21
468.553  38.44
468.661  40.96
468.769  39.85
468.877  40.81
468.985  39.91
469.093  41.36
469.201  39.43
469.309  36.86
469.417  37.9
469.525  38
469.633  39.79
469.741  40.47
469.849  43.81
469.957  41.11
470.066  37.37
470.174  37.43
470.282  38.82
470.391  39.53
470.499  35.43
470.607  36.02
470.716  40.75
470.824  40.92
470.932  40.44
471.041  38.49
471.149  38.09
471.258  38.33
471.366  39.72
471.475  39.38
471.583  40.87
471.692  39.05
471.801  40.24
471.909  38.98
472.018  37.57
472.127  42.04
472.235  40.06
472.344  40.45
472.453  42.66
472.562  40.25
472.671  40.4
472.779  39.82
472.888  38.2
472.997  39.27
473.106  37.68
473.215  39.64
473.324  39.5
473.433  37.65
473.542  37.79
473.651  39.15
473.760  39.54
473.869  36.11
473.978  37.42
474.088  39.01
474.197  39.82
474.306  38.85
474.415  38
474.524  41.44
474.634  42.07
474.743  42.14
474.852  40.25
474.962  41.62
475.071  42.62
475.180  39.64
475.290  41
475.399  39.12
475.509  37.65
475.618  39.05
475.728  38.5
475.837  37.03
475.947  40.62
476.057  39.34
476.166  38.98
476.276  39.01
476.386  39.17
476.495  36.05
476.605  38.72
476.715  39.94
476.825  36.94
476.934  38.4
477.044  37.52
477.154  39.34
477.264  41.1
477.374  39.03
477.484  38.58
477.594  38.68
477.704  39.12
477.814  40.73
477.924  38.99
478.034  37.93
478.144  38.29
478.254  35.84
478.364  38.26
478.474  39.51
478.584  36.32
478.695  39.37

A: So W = -0.10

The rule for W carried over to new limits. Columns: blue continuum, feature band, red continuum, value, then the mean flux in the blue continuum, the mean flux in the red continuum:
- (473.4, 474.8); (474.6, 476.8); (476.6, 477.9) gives -0.026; 39.2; 39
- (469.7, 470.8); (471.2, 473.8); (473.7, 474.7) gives -0.024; 39.1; 39.2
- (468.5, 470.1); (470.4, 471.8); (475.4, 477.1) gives 0.014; 39.8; 38.5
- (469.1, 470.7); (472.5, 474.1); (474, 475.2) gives 0.049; 38.8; 40.4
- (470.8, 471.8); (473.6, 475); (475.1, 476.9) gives -0.020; 39.5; 38.9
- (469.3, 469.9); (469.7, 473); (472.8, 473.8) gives -0.027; 39.7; 38.7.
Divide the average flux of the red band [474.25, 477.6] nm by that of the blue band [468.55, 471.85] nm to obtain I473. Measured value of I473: 1.00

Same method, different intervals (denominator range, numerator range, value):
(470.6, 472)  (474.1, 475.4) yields 1.03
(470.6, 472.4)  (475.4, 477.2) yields 0.97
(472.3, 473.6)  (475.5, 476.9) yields 0.98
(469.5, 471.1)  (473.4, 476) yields 1.00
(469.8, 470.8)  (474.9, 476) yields 1.02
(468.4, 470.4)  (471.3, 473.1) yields 1.01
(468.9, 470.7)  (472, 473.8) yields 1.01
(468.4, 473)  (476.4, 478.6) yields 0.97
